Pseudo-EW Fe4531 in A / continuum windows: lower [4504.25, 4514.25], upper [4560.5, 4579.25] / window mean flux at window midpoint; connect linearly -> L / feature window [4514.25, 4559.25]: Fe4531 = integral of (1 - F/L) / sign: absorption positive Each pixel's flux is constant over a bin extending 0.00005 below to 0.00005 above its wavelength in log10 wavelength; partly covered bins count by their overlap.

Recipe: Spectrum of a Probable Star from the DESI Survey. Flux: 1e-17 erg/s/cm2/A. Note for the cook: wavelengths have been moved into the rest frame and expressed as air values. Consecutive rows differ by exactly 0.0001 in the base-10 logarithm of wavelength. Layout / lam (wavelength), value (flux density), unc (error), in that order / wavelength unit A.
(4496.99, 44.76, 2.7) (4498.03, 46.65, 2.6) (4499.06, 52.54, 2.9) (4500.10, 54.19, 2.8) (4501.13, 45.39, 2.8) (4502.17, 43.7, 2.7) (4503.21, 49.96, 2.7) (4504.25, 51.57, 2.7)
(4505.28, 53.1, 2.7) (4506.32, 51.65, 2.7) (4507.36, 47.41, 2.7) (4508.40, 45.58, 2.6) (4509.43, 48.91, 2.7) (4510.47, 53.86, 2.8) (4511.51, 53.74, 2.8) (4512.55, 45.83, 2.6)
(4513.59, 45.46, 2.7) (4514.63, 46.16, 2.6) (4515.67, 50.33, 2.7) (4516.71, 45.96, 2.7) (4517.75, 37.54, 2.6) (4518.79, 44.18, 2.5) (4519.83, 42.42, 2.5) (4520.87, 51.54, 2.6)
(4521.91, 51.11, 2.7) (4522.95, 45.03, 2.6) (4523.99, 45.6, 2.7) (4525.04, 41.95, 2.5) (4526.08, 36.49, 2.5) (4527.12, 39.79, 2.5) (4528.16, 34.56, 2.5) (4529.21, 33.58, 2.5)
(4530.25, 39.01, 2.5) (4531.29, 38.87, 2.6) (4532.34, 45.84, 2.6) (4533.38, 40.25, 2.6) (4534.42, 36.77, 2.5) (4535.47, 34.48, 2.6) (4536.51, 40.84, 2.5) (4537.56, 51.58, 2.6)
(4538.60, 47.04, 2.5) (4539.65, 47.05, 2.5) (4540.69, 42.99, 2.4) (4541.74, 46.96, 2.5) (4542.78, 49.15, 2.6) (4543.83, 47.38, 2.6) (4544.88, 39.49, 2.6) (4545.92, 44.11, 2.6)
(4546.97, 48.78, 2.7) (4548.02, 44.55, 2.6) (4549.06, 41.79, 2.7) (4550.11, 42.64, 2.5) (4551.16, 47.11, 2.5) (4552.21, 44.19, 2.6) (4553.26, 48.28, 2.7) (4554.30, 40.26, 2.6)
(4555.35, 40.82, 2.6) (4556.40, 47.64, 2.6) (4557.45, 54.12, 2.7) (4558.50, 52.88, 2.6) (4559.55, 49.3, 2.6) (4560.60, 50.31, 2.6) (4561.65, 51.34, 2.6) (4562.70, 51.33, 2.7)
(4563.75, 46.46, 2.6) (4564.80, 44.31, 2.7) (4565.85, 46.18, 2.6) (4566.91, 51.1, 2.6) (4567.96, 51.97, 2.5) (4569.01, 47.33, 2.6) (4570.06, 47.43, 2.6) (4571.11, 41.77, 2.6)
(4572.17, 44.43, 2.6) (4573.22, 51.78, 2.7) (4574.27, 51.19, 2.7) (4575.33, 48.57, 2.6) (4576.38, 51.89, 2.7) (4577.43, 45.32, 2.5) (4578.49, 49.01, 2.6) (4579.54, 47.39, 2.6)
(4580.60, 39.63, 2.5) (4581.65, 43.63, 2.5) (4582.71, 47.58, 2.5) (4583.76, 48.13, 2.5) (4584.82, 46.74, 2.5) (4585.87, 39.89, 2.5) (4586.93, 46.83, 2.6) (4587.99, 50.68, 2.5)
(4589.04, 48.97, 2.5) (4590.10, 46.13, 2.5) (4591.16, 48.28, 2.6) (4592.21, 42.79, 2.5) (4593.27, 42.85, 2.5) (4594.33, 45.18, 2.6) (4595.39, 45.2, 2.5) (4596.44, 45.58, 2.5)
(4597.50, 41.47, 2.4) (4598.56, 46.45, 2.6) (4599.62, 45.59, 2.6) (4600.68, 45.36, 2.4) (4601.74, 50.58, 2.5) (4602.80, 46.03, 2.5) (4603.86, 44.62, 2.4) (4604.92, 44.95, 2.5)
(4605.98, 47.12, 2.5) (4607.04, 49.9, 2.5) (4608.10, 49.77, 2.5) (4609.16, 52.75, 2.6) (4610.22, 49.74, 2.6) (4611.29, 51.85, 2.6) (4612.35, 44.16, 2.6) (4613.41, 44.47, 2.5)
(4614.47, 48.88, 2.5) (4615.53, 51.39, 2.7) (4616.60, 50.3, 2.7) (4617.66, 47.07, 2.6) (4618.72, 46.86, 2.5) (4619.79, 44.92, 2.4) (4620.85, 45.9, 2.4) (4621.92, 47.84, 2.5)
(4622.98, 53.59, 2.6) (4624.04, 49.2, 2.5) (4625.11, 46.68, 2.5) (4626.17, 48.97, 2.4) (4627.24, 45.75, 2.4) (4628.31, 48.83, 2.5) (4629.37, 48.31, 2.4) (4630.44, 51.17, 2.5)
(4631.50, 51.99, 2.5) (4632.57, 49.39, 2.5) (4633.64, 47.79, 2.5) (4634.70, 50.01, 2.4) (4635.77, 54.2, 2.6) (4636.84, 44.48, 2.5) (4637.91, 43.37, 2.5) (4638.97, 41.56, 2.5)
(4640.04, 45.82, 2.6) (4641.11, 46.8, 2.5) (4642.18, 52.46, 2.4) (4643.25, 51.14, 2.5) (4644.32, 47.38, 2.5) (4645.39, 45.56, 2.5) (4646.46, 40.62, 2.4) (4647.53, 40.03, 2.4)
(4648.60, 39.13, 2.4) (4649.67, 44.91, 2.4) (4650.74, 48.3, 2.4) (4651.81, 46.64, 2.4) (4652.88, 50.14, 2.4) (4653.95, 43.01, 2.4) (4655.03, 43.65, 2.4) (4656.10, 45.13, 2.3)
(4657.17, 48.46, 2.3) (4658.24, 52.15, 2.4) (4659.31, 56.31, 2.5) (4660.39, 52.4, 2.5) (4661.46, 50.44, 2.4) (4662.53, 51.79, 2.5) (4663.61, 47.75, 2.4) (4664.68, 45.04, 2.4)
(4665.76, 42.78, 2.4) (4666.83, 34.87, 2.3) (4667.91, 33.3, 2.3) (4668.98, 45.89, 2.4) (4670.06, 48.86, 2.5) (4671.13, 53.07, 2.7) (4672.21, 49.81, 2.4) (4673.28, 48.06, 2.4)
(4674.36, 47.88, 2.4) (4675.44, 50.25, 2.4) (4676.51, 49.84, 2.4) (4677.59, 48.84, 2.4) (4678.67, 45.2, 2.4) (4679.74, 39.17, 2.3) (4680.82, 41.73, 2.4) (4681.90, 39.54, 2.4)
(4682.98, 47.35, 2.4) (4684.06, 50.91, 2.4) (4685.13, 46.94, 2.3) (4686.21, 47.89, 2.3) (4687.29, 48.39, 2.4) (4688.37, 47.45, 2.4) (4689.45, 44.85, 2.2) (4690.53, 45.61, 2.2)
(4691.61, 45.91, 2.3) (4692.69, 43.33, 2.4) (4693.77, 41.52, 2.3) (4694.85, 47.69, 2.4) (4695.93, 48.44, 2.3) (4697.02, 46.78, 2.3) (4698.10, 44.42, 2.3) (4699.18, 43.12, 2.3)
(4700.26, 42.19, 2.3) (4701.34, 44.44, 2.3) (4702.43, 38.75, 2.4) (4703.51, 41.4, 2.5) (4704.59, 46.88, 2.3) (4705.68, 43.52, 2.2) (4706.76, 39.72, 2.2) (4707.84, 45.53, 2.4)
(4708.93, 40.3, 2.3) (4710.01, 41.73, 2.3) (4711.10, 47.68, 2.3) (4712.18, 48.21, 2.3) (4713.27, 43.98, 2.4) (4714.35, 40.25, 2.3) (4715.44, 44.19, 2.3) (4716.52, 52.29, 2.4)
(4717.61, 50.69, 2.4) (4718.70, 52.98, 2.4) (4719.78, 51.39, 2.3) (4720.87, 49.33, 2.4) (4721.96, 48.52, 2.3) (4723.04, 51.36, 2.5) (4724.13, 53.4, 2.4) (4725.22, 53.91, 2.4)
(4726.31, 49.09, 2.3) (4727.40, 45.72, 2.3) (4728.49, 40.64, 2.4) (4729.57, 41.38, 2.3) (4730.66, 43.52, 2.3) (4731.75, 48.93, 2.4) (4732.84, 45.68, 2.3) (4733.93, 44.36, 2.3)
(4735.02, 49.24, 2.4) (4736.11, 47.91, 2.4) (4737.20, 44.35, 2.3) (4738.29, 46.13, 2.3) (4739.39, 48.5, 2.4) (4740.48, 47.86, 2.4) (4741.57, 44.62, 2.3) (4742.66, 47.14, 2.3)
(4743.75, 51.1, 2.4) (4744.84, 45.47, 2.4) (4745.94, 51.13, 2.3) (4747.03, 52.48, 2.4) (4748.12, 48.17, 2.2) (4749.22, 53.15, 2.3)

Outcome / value 4.6 A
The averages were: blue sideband 49.6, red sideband 48.4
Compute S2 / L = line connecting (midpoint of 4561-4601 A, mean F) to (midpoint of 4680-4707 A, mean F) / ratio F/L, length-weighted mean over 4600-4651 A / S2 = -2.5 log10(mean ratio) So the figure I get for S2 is -0.04 mag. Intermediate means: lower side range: 46.7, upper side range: 44.7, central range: 47.5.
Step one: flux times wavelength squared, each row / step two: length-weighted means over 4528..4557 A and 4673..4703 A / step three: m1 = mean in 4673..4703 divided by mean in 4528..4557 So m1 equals 1.1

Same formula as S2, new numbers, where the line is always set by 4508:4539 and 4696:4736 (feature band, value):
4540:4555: -0.02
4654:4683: -0.03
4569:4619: -0.06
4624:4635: -0.09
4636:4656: 0.00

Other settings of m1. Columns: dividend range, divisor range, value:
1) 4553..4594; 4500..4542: 1.08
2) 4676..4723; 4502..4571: 1.07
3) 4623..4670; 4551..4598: 1.03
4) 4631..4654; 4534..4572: 1.05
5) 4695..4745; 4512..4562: 1.13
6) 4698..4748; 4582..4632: 1.03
